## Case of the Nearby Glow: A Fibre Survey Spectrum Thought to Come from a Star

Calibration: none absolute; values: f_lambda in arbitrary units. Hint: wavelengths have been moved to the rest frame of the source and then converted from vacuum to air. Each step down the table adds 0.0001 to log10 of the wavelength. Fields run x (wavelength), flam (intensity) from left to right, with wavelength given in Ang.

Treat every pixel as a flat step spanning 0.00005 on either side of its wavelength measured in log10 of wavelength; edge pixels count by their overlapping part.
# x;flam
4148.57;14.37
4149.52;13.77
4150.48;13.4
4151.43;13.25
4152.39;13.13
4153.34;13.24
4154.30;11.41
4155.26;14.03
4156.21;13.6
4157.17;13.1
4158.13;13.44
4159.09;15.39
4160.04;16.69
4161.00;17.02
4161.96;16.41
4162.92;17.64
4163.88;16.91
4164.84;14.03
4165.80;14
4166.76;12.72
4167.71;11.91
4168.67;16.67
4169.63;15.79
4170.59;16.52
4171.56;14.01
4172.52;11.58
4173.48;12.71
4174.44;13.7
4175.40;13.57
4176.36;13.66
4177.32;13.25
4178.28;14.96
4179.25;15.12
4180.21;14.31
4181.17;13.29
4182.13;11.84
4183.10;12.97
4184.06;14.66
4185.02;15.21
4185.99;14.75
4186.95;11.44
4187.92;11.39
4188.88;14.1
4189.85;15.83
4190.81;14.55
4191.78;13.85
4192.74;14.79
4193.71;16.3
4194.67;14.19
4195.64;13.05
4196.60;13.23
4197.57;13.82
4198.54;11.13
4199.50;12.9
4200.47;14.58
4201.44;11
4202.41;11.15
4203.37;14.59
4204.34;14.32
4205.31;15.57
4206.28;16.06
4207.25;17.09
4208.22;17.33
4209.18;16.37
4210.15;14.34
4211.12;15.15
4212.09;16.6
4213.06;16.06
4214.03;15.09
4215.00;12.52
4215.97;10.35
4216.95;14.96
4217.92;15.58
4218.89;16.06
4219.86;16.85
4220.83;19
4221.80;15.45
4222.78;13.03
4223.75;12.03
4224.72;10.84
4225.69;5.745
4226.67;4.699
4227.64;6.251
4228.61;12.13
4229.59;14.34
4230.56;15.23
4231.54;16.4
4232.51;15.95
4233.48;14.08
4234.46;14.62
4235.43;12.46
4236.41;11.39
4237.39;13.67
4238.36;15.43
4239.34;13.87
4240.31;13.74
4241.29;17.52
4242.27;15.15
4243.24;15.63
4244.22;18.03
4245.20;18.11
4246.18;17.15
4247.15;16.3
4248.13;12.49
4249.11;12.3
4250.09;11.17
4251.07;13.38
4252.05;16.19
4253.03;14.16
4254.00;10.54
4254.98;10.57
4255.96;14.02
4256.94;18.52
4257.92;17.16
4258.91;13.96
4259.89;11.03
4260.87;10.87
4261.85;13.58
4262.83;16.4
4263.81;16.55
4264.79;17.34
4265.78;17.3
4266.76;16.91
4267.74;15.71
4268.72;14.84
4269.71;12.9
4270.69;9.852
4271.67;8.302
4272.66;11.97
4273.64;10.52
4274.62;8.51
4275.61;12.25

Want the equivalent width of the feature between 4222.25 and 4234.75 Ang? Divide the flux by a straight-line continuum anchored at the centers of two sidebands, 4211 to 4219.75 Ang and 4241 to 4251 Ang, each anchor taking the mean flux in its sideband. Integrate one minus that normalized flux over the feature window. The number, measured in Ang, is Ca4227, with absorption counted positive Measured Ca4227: 2.6 Ang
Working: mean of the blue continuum 14.8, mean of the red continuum 15.3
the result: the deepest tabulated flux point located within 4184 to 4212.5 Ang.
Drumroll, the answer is 11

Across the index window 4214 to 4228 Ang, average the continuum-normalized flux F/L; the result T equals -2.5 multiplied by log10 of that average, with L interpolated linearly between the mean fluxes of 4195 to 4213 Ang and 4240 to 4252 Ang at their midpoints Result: 0.17 mag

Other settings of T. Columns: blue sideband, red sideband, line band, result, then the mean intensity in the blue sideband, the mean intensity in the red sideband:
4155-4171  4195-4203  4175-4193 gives -0.02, 15.1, 12.7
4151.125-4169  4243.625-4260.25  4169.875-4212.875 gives 0.02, 14.4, 14.4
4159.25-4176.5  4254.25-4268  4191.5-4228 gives 0.08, 14.8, 14.9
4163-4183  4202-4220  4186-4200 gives 0.07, 14.1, 15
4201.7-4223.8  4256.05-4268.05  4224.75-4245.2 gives 0.14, 15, 15.4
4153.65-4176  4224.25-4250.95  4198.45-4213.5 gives -0.06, 14.5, 13.5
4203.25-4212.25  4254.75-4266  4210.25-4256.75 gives 0.10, 15.8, 14.8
